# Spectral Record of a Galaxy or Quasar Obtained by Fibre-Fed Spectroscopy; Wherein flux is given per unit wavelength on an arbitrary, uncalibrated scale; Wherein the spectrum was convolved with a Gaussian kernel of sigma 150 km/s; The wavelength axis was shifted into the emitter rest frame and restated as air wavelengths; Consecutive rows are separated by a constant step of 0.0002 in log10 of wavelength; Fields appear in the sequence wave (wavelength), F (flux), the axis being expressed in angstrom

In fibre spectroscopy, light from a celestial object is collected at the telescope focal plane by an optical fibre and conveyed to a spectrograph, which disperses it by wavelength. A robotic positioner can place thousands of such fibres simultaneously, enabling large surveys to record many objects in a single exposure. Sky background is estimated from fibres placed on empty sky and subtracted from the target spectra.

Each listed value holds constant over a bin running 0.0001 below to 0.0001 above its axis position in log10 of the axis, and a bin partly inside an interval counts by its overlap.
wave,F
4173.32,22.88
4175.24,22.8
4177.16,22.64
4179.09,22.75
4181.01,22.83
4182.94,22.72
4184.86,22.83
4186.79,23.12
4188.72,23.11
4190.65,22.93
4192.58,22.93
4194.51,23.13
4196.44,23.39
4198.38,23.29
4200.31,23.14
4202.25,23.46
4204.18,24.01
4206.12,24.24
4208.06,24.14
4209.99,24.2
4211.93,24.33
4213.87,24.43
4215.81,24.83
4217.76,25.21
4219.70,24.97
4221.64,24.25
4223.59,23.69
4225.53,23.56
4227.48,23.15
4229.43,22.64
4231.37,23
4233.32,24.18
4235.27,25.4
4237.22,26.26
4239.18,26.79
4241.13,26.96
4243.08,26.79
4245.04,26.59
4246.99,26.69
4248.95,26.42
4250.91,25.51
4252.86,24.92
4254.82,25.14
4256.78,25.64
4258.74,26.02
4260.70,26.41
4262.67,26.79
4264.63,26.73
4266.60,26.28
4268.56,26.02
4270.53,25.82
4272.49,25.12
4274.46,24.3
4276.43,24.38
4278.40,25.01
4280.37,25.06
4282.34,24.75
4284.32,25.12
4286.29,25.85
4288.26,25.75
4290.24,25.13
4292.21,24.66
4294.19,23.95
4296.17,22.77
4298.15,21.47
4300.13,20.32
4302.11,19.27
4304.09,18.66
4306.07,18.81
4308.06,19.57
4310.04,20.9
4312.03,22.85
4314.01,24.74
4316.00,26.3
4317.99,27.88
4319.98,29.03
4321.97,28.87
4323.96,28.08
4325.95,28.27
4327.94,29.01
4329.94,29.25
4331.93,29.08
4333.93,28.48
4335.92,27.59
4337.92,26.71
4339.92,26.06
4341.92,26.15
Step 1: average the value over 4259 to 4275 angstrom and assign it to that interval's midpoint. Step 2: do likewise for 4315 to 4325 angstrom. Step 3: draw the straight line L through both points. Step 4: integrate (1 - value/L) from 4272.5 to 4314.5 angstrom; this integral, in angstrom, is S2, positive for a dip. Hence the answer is 6.1 angstrom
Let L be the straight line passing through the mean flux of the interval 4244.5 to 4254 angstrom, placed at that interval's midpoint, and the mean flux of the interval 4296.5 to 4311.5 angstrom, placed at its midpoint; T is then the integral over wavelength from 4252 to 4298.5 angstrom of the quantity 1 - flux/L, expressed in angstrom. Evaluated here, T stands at -4.1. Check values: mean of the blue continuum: 26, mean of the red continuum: 20.1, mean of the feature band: 25.2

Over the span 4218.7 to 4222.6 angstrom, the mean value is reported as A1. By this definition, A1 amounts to 24.7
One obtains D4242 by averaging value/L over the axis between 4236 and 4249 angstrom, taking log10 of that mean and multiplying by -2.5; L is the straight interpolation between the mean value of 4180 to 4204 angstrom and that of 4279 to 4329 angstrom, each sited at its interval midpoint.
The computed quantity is -0.129 mag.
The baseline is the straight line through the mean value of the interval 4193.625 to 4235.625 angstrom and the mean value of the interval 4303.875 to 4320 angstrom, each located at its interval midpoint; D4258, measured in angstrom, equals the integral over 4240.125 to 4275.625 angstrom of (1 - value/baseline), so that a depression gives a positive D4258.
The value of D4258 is -3.7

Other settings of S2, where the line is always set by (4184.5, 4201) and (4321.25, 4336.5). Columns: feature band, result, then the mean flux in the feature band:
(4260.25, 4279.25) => 0.4 angstrom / 25.7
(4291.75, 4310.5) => 4.5 angstrom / 20.9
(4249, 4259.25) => 0.0 angstrom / 25.5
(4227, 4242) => 0.0 angstrom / 24.8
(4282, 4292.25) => 0.6 angstrom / 25.3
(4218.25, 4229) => 0.2 angstrom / 23.9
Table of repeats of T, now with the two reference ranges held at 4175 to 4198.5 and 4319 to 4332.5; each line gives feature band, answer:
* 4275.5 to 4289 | 0.9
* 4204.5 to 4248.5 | -0.4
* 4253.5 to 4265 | 0.0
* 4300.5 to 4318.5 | 4.0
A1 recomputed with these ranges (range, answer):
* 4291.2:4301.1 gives 22.6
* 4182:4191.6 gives 22.9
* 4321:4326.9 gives 28.4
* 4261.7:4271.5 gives 26.3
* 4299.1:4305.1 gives 19.4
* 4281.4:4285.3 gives 24.9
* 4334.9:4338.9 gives 27.2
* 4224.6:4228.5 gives 23.3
